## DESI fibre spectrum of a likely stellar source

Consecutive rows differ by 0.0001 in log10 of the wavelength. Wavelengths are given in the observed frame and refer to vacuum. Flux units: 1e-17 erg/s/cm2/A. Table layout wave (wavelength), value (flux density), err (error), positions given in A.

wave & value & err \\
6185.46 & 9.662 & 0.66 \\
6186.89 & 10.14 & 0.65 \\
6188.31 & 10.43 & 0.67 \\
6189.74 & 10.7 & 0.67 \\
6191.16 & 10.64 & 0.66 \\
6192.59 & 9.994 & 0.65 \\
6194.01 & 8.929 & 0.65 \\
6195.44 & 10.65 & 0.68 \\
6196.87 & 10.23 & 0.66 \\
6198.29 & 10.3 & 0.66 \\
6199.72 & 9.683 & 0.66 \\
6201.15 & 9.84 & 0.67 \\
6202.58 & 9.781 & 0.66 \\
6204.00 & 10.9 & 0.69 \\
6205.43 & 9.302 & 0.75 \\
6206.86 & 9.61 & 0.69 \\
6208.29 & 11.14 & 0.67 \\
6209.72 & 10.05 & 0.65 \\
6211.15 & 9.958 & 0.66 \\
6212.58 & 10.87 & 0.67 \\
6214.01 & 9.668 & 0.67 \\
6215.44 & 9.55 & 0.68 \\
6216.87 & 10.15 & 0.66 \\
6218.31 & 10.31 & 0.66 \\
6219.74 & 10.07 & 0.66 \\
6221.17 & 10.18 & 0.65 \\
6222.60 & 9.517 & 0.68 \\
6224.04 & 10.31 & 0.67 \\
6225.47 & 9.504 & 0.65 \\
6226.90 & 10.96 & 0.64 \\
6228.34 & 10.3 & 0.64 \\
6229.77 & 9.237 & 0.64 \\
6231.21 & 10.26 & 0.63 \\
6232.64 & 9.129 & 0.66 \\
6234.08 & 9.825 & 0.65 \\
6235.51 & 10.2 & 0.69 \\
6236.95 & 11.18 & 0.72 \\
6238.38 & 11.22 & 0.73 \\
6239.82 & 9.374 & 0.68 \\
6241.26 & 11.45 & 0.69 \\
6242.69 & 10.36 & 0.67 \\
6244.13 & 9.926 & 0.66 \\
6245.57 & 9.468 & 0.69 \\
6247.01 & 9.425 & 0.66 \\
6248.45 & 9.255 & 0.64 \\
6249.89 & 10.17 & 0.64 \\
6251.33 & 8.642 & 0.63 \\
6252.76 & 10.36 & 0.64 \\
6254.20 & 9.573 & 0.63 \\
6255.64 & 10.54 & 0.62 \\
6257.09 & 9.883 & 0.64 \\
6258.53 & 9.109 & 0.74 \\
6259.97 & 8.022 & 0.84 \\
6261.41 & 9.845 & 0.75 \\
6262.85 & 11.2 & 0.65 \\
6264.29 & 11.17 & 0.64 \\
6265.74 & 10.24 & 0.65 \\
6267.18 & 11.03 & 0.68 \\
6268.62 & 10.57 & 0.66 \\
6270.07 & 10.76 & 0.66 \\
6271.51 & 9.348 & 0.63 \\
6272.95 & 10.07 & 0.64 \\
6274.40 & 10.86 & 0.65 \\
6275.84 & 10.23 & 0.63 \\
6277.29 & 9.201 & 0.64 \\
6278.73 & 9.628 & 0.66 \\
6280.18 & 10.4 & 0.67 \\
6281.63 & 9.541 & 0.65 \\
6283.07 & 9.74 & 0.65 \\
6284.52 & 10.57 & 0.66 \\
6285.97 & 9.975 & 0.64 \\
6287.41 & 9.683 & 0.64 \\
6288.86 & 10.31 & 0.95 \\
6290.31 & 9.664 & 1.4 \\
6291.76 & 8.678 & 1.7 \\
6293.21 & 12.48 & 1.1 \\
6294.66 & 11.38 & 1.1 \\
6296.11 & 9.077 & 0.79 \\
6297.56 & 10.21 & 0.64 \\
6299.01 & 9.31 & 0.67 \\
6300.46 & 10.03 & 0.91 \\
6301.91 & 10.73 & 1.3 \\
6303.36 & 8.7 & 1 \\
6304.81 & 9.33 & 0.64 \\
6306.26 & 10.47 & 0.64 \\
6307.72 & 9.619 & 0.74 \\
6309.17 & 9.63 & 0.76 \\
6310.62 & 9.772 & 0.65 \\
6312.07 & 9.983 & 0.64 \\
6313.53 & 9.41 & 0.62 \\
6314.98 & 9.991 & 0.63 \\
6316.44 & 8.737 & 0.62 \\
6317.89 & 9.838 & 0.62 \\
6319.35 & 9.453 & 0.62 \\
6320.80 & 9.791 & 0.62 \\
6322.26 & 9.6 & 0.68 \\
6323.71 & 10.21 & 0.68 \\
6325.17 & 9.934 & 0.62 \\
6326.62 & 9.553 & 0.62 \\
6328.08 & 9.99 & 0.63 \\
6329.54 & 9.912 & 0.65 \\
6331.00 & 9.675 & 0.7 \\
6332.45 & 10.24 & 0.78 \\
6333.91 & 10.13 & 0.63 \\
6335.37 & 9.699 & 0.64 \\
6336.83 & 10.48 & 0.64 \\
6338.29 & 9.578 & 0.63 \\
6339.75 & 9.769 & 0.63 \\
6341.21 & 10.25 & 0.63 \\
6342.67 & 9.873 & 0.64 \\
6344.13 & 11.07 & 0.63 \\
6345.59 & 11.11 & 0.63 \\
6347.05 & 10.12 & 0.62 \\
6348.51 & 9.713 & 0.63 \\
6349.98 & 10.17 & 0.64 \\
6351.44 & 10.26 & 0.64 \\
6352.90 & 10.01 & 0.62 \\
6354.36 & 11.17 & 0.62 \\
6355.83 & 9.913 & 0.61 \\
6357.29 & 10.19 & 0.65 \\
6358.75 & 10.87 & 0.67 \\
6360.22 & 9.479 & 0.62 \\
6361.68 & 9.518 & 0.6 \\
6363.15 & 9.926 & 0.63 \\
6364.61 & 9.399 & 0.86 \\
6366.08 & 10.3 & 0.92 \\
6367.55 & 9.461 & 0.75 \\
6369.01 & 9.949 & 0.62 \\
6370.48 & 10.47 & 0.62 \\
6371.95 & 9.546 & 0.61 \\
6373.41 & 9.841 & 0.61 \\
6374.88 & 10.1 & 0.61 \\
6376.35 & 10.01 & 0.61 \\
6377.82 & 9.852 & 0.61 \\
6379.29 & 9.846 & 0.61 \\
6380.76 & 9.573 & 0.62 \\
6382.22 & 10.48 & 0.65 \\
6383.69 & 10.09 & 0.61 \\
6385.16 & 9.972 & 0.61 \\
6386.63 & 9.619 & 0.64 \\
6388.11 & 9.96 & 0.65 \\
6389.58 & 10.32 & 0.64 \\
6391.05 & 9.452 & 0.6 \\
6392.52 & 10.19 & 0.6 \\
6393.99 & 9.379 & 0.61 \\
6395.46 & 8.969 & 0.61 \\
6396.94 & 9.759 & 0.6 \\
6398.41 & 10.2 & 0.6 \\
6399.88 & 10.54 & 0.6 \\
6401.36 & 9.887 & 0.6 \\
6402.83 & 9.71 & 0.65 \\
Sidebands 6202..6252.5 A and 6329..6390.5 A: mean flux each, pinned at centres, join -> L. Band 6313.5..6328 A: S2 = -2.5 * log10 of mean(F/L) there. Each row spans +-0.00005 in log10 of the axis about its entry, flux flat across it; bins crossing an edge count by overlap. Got 0.04 mag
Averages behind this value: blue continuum 10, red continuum 10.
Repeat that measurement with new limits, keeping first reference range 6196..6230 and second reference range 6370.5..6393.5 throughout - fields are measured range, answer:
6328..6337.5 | 0.00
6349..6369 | -0.01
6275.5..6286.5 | 0.01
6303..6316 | 0.04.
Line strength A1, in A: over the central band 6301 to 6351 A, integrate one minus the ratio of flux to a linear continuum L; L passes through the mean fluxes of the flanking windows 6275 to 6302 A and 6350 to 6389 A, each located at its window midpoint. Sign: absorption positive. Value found 0.6 A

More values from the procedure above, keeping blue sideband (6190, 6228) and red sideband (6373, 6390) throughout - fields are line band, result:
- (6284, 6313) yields 0.2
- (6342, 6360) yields -0.7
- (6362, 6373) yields 0.1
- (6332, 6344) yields -0.1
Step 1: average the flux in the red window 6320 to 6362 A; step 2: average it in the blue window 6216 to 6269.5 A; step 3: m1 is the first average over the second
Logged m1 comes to 1.0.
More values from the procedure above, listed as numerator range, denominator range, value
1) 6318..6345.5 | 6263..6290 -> 0.98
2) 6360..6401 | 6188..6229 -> 0.98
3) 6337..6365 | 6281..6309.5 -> 1.02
